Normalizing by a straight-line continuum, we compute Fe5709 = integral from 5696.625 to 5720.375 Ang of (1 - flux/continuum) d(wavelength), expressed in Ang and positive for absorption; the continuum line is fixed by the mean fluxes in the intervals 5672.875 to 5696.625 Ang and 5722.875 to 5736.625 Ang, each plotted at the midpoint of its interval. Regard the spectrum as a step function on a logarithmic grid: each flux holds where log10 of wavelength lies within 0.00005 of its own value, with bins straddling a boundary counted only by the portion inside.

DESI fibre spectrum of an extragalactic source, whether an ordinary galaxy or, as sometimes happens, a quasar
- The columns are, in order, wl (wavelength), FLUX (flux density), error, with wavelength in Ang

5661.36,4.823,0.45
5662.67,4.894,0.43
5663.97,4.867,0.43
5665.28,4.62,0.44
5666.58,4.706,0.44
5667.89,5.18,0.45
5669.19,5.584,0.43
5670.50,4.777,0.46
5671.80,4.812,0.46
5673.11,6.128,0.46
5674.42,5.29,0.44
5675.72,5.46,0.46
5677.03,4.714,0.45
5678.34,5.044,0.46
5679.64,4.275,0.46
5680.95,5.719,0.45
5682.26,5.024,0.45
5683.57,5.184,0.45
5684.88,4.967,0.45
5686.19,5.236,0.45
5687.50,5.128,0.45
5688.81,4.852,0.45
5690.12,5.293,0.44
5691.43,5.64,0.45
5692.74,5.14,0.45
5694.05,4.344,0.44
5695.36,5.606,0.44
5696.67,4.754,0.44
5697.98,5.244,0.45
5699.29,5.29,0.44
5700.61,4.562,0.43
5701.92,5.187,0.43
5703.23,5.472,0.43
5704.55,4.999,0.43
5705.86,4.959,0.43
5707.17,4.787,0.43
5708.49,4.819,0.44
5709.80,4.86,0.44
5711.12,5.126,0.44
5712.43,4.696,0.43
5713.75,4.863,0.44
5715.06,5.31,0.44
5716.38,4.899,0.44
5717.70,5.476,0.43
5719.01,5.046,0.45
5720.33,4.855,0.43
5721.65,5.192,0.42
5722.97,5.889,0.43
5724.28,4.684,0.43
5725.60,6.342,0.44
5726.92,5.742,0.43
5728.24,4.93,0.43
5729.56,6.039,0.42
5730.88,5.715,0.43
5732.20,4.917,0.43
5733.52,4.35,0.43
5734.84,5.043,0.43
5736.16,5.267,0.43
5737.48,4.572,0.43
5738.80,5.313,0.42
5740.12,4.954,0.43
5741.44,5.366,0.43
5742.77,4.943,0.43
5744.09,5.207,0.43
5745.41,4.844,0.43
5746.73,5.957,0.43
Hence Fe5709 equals 1.01 Ang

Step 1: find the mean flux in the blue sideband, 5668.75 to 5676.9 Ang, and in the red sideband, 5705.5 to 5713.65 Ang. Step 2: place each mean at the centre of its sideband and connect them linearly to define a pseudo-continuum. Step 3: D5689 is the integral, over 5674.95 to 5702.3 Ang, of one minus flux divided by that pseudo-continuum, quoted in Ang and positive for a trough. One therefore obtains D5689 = 0.16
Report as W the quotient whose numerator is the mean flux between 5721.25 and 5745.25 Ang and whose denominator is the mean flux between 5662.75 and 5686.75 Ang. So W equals 1.0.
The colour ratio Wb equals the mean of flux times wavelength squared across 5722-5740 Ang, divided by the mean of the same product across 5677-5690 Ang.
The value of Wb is 1.07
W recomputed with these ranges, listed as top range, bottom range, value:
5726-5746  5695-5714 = 1.03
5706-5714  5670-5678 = 0.94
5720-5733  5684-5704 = 1.06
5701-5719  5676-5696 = 0.99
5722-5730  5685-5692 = 1.07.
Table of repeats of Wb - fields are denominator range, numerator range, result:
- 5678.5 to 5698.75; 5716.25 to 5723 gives 1.03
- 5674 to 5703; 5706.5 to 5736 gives 1.03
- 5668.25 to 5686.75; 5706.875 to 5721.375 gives 0.98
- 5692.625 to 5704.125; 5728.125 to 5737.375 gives 1.03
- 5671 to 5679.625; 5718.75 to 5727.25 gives 1.06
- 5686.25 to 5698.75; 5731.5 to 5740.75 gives 0.98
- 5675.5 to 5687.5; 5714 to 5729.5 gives 1.07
